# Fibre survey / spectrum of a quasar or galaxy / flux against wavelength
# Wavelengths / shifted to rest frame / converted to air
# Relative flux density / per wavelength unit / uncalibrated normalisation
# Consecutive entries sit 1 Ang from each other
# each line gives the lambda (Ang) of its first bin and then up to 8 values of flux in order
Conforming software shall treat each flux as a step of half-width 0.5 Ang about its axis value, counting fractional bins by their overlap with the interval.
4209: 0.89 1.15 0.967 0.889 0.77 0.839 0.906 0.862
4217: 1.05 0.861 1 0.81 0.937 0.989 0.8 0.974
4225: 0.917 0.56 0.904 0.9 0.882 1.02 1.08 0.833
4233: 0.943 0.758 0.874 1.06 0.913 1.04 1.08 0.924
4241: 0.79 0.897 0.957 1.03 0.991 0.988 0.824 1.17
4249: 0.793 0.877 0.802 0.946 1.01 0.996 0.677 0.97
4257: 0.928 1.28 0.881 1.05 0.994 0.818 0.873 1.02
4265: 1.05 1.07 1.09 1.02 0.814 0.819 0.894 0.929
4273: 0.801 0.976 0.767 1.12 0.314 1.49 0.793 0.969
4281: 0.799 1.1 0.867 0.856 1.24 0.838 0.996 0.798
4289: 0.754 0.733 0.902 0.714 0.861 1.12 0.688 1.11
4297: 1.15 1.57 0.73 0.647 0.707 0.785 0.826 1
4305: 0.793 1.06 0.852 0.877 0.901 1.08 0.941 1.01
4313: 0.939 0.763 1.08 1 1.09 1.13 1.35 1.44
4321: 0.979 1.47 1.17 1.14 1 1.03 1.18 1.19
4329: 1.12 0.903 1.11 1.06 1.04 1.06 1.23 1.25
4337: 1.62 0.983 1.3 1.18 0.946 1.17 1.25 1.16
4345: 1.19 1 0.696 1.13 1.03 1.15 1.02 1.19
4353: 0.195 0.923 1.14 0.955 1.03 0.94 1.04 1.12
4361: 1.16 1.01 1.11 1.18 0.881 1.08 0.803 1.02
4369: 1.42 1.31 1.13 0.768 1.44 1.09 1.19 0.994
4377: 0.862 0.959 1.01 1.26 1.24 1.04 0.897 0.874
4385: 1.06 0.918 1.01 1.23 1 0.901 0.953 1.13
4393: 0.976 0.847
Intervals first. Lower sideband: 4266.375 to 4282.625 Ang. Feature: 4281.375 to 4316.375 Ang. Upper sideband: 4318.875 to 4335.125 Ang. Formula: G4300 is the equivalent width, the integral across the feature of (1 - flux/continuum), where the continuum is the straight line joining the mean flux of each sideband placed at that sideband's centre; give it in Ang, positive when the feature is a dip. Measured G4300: 3.4 Ang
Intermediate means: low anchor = 0.919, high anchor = 1.14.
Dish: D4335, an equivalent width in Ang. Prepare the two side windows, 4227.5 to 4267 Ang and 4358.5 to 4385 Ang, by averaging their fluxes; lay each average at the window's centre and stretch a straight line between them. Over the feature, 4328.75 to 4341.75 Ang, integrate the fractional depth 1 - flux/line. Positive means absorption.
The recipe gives -1.3 Ang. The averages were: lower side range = 0.95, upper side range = 1.07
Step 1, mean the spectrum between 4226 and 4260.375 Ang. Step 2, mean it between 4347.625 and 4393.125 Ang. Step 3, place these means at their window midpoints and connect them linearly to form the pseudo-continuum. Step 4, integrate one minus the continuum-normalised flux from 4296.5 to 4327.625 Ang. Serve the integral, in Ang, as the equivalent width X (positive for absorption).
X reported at -0.9 Ang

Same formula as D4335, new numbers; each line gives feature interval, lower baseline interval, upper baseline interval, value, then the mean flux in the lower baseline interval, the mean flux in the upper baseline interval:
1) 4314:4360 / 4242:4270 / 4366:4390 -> -2.9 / 0.956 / 1.06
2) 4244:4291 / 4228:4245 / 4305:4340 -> 3.1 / 0.943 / 1.1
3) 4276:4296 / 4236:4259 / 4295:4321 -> 1.6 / 0.95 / 0.987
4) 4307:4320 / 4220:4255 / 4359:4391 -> -0.3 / 0.92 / 1.06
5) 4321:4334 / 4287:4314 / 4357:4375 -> -1.7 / 0.905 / 1.09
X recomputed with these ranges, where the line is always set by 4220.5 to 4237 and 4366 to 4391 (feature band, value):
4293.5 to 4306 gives 0.6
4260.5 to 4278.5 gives 0.1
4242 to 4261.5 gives -0.6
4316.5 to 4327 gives -1.9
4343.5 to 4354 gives 0.5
